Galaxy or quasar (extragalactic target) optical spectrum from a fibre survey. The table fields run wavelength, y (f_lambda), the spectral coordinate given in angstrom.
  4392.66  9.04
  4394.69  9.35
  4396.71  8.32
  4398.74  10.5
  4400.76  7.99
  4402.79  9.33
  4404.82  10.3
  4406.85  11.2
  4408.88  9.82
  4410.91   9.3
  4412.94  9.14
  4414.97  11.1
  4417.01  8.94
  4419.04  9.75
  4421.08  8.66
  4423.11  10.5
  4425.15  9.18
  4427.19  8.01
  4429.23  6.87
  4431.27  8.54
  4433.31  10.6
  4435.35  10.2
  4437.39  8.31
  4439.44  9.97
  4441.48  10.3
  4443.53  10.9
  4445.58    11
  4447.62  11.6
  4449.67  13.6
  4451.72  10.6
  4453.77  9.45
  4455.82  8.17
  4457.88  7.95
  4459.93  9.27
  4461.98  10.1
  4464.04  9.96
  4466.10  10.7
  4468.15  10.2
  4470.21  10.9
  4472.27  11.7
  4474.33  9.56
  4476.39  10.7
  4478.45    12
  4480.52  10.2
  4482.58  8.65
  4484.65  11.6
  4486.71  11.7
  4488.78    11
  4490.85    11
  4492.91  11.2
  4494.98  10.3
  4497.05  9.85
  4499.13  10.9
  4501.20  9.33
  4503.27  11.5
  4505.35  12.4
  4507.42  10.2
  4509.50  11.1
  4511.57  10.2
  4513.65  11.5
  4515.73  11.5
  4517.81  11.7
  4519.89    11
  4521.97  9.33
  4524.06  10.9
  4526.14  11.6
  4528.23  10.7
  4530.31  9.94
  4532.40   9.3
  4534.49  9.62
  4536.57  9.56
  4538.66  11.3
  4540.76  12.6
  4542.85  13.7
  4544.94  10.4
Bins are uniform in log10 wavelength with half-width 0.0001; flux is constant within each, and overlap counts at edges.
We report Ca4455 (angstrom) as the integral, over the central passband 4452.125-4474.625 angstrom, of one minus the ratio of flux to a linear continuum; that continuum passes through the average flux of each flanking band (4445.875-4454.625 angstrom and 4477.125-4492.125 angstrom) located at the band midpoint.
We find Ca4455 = 2.64 angstrom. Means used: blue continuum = 11.3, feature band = 9.84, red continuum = 10.9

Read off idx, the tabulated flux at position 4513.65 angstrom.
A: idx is 11.5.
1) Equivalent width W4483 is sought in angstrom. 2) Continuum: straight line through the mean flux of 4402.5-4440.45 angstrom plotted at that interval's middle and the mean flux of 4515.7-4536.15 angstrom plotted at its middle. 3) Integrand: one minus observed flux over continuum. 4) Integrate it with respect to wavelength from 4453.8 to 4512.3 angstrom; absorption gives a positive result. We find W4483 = -2.1 angstrom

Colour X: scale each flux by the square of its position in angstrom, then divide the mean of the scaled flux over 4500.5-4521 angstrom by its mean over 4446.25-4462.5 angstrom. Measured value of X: 1.12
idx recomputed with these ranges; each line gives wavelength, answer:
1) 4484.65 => 11.6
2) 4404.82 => 10.3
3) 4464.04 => 9.96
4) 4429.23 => 6.87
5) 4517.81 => 11.7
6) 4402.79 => 9.33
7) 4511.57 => 10.2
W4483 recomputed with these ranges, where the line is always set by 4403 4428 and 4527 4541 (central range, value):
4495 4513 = -0.9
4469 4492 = -1.8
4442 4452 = -1.7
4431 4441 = 0.1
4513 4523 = -0.7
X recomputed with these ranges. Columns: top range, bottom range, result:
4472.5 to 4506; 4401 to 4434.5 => 1.18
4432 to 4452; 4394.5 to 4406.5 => 1.16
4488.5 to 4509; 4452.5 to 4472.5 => 1.12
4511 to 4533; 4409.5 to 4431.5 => 1.23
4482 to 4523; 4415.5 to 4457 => 1.14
